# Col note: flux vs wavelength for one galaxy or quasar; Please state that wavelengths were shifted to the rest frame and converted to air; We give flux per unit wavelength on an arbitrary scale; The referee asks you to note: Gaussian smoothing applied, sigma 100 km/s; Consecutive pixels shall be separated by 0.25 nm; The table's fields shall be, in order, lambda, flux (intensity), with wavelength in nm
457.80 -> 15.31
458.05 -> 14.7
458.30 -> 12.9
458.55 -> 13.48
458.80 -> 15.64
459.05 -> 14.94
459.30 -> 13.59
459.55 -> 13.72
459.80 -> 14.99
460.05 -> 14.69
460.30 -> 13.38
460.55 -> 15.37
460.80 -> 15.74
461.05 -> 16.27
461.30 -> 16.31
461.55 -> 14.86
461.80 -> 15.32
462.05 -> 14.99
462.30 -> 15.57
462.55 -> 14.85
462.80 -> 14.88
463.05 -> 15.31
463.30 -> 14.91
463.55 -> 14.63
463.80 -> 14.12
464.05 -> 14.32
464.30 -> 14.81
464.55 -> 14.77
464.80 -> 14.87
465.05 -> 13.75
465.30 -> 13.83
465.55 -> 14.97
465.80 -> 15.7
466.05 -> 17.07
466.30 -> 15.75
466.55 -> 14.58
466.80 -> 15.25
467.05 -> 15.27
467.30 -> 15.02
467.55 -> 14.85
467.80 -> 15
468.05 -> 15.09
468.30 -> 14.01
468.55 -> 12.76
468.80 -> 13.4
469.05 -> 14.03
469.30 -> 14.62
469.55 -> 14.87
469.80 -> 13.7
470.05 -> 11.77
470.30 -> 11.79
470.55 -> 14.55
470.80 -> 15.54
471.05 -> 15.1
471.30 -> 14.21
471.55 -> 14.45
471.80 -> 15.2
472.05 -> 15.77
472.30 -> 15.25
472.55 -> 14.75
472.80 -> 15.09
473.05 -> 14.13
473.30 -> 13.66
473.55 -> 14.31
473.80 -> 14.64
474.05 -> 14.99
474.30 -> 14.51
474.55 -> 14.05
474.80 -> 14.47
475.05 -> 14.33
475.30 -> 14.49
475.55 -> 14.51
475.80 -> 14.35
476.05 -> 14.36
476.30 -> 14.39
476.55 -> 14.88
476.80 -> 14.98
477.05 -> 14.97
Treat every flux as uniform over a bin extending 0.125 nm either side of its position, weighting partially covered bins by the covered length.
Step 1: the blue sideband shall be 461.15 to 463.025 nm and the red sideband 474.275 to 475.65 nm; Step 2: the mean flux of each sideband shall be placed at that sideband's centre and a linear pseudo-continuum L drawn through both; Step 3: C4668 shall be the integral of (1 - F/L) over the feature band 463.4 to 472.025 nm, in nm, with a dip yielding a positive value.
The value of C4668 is 0.20 nm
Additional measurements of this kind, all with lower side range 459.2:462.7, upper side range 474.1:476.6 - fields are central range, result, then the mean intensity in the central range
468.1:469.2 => 0.08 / 13.7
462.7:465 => 0.03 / 14.7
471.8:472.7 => -0.04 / 15.2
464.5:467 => -0.05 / 15.1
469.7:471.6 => 0.10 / 13.9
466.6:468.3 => -0.03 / 15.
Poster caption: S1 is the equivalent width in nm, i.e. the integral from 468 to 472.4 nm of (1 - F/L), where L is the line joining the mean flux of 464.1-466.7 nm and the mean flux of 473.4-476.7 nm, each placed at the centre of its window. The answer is 0.16 nm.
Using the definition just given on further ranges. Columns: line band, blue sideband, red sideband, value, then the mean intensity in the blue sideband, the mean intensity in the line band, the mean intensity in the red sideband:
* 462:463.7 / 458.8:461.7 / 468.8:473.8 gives -0.025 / 14.9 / 15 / 14.3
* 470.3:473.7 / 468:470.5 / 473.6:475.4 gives -0.146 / 13.6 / 14.7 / 14.5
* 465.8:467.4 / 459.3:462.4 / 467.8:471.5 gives -0.128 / 15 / 15.5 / 14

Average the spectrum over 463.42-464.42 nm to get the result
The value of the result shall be 14.5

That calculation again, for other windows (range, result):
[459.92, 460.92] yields 14.8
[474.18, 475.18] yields 14.3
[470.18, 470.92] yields 14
